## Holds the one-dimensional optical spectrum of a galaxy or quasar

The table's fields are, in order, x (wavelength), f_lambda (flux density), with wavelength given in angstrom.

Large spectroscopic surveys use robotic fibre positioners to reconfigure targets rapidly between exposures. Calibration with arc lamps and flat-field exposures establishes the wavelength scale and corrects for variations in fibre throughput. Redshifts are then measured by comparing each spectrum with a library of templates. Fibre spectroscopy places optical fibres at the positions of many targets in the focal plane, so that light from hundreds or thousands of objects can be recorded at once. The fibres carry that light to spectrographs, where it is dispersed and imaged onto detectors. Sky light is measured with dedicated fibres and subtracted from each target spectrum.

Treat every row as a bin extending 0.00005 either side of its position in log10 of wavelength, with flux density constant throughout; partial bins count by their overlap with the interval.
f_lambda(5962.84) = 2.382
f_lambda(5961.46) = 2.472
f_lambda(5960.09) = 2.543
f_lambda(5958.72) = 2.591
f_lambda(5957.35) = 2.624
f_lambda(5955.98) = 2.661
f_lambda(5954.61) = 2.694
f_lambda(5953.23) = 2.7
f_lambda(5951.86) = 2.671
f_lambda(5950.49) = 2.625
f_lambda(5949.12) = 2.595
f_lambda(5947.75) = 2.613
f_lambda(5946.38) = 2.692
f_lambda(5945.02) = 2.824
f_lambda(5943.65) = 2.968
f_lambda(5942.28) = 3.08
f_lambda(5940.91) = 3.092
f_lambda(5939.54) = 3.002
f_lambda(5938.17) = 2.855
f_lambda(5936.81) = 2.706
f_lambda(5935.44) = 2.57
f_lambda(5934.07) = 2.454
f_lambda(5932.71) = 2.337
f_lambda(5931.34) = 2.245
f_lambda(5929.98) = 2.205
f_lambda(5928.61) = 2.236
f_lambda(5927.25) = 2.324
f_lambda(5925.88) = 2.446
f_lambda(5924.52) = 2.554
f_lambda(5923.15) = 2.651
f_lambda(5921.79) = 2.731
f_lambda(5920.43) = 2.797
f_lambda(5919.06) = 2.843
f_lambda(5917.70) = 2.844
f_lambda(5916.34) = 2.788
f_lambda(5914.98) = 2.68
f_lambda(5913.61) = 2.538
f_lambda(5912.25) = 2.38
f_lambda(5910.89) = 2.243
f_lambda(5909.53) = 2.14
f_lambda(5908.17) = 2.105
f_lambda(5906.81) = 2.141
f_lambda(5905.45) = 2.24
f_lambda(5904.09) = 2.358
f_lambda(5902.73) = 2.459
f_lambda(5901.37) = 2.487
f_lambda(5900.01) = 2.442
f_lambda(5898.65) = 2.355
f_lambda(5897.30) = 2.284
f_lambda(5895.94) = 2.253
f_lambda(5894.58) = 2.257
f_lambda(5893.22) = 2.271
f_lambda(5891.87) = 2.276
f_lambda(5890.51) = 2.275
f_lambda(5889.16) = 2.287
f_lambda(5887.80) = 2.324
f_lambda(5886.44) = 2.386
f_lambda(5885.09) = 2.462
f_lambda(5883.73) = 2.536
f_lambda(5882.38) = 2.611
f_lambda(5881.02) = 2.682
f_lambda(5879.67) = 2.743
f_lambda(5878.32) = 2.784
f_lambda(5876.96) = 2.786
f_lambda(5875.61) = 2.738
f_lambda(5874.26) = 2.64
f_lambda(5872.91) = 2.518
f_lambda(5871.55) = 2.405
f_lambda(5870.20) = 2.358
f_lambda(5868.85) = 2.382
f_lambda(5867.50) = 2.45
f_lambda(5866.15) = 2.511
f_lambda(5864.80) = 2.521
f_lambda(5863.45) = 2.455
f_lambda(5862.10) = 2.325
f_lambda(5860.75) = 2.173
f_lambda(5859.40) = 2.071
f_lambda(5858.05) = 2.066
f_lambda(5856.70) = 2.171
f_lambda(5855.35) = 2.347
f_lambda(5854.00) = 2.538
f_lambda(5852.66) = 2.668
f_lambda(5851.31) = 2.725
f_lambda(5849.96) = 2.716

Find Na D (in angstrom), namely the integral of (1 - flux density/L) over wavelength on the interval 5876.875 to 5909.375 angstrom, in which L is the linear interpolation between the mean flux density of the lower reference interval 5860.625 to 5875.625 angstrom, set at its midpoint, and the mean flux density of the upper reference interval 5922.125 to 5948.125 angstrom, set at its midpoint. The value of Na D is 1.6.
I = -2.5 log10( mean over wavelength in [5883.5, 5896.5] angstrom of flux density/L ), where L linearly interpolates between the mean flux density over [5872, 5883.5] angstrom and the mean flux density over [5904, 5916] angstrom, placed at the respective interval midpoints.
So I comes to 0.10 mag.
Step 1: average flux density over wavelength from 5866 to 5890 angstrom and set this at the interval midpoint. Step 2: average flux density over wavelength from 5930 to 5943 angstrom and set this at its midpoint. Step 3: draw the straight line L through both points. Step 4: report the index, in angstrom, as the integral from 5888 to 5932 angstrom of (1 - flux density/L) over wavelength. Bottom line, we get 3.43 angstrom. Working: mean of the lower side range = 2.53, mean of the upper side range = 2.68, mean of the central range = 2.41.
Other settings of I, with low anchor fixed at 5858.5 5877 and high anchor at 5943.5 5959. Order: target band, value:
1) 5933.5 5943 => -0.072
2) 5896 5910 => 0.107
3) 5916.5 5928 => -0.024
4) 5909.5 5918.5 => 0.010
